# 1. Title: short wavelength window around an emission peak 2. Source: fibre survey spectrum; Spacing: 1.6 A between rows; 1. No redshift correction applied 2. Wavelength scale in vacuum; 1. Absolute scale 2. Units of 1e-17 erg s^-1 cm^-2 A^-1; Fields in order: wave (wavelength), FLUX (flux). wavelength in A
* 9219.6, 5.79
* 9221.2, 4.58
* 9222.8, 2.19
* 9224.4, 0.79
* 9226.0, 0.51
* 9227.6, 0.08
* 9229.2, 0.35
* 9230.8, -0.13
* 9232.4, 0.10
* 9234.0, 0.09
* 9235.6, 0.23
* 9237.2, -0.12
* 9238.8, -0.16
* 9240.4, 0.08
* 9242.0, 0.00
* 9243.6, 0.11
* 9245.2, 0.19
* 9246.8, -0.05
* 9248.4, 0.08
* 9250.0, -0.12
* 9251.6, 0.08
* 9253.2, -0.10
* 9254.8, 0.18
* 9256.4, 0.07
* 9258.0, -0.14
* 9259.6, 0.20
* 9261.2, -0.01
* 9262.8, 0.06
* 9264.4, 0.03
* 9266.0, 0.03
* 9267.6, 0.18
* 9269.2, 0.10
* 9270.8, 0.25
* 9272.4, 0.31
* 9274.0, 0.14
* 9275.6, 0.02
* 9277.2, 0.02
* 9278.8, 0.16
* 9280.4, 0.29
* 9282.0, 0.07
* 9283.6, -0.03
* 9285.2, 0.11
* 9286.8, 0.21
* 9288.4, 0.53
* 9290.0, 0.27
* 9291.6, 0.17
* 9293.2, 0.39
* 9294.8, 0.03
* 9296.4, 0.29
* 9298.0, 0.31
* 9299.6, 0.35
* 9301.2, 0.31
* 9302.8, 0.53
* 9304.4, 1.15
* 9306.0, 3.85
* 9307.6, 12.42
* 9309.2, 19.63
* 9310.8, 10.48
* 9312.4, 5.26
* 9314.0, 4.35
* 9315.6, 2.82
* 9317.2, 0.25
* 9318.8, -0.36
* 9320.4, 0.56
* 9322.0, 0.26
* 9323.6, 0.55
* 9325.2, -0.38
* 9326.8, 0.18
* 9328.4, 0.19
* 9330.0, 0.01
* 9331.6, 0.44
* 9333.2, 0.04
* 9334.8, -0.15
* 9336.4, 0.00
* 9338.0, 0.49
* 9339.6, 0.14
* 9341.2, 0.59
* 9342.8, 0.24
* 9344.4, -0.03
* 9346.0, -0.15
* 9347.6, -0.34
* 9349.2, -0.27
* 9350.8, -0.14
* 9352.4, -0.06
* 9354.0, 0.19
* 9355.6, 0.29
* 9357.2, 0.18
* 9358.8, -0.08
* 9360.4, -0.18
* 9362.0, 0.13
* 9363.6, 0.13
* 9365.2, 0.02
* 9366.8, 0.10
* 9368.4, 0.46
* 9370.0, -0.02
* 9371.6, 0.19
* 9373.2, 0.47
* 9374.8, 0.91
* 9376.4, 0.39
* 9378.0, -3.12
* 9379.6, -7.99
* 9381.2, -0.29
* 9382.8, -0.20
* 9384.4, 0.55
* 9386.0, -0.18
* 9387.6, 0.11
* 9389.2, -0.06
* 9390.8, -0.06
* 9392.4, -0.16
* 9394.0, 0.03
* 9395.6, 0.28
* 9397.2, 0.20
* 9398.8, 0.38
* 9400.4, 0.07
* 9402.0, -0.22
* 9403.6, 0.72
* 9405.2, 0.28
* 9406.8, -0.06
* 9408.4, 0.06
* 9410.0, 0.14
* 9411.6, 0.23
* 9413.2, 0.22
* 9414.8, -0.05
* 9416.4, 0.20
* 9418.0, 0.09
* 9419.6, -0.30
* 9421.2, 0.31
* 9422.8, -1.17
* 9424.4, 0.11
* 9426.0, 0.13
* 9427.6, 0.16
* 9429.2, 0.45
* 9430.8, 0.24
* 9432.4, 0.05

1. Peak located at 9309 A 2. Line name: [O III]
